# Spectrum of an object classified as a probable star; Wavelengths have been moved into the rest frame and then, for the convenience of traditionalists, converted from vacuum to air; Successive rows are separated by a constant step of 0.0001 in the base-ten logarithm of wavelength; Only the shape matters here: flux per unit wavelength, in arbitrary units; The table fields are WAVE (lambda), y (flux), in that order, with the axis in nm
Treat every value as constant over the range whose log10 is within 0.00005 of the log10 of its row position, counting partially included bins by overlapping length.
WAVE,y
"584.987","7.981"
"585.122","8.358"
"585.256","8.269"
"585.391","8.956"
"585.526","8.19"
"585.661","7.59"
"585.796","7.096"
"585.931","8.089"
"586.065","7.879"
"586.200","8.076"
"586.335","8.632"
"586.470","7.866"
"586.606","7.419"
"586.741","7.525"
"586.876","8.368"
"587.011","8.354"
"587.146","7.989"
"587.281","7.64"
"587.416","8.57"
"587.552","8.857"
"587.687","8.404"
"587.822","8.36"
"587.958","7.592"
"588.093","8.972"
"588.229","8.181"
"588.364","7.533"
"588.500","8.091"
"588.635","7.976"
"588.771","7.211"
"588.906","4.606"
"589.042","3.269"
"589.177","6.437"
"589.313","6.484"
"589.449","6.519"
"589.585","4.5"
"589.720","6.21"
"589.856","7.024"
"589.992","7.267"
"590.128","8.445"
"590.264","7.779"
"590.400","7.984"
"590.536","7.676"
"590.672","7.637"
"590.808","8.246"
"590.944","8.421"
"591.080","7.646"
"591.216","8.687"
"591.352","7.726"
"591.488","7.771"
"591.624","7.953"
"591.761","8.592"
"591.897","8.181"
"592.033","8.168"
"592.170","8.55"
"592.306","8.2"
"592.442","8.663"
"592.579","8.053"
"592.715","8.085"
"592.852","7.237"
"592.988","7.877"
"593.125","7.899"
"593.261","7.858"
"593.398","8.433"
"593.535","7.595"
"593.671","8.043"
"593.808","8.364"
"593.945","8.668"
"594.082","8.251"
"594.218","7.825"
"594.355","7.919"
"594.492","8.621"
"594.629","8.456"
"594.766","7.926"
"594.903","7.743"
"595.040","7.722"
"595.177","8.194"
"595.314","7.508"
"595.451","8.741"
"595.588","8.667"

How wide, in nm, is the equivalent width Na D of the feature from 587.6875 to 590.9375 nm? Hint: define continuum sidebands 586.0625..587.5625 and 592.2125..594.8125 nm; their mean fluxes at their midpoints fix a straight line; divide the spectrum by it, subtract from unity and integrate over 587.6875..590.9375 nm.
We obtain 0.36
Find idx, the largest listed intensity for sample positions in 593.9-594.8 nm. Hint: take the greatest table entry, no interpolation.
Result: 8.668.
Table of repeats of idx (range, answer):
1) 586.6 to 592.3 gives 8.972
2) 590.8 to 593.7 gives 8.687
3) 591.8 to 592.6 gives 8.663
